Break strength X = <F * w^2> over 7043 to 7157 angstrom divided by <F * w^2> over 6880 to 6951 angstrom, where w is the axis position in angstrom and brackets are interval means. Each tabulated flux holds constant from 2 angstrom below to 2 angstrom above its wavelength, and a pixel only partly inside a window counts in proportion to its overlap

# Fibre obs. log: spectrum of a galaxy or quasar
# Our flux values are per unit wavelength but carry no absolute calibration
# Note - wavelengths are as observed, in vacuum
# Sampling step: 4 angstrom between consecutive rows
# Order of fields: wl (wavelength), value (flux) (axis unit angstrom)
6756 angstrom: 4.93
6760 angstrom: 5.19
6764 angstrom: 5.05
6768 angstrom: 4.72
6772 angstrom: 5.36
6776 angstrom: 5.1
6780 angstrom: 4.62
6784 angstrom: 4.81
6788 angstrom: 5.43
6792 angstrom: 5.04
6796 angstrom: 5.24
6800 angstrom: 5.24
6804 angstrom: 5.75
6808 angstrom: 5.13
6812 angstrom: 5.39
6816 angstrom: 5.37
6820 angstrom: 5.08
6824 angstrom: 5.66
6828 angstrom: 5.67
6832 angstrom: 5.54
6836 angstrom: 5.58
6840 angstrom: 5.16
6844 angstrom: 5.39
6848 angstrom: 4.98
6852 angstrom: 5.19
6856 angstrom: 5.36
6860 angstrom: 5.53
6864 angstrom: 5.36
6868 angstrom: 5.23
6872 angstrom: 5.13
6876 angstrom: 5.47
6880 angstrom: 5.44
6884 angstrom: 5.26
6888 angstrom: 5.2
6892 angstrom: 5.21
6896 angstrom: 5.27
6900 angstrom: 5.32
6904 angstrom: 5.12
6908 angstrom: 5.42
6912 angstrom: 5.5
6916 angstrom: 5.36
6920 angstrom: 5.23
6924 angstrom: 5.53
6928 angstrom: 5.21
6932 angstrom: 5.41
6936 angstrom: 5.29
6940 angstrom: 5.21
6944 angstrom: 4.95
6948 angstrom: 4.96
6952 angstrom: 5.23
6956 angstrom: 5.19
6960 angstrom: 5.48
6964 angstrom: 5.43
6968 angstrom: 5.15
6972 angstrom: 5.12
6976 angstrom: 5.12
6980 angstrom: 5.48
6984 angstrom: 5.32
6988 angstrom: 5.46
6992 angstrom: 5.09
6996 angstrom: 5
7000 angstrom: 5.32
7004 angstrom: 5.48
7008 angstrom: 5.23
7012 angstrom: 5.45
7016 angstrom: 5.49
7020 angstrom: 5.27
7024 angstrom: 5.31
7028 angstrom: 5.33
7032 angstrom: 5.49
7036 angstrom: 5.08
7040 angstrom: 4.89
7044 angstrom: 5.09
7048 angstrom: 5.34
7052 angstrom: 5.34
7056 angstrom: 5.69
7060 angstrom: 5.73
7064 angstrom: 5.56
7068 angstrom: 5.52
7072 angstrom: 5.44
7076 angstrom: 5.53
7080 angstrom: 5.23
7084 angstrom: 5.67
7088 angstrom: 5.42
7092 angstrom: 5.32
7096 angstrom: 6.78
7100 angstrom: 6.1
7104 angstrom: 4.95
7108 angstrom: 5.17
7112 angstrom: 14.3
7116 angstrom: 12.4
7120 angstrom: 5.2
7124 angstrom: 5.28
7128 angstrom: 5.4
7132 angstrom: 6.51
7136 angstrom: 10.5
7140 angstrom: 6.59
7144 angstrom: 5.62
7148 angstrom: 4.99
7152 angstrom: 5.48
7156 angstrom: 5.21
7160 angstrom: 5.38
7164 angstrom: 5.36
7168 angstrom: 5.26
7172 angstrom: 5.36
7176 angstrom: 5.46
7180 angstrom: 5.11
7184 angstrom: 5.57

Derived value 1.3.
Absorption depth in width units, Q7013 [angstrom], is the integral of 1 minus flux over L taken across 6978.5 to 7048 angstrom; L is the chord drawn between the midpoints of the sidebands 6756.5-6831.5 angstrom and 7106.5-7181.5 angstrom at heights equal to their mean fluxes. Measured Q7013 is 9.0 angstrom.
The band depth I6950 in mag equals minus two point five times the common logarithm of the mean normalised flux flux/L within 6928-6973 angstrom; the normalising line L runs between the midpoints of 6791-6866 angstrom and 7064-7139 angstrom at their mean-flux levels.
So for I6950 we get 0.14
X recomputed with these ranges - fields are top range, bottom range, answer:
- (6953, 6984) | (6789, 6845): 1.03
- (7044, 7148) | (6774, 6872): 1.31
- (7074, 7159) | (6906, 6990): 1.30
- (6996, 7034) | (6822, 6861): 1.04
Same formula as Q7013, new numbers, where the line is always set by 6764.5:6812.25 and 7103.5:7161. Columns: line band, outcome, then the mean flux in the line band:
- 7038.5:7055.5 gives 3.34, 5.22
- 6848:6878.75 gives 1.27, 5.3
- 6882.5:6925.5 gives 3.27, 5.31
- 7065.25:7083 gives 3.18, 5.45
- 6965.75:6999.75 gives 5.16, 5.22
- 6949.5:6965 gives 1.83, 5.31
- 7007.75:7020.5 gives 1.88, 5.39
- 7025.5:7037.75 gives 2.12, 5.3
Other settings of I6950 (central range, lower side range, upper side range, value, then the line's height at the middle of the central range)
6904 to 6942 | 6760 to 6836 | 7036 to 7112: 0.02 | 5.45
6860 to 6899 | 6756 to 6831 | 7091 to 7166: 0.06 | 5.59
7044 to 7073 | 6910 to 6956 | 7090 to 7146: 0.19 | 6.54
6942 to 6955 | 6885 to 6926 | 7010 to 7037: 0.06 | 5.33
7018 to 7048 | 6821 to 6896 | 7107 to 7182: 0.17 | 6.1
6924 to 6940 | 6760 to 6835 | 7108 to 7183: 0.09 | 5.76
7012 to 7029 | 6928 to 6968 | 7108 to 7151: 0.15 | 6.14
